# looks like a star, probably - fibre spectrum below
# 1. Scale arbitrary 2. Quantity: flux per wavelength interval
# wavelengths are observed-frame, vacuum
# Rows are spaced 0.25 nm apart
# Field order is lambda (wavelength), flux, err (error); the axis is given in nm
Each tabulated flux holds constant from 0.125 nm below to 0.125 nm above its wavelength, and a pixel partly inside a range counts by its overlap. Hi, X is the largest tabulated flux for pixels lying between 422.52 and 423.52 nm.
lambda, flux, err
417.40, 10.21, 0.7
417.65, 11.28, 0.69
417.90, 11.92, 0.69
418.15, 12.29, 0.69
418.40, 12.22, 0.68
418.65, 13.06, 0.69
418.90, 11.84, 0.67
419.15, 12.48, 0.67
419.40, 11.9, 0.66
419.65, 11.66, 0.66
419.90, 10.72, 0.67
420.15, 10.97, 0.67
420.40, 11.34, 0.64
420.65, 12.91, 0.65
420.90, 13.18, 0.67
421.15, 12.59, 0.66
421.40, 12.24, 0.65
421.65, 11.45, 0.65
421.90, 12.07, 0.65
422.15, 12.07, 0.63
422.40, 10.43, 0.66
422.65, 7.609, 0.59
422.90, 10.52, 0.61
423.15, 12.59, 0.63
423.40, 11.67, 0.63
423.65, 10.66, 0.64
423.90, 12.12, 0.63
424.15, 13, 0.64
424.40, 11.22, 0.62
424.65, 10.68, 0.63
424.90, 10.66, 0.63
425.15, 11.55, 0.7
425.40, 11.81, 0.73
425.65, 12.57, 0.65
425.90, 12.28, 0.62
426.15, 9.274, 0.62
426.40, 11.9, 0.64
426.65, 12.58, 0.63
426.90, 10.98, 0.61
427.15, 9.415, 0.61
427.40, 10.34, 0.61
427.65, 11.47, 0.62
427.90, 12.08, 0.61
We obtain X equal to 12.59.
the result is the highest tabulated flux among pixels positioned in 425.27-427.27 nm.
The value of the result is 12.58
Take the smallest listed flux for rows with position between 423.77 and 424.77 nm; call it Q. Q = 10.68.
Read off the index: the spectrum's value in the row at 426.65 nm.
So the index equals 12.58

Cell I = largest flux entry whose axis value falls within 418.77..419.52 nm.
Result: 12.48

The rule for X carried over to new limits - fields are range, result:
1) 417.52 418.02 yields 11.92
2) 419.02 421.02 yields 13.18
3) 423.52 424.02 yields 12.12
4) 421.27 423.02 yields 12.24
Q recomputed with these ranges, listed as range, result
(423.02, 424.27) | 10.66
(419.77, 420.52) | 10.72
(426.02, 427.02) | 9.274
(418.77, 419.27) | 11.84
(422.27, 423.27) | 7.609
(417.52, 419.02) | 11.28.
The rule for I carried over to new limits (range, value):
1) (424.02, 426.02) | 13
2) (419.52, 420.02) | 11.66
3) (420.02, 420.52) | 11.34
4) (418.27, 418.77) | 13.06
